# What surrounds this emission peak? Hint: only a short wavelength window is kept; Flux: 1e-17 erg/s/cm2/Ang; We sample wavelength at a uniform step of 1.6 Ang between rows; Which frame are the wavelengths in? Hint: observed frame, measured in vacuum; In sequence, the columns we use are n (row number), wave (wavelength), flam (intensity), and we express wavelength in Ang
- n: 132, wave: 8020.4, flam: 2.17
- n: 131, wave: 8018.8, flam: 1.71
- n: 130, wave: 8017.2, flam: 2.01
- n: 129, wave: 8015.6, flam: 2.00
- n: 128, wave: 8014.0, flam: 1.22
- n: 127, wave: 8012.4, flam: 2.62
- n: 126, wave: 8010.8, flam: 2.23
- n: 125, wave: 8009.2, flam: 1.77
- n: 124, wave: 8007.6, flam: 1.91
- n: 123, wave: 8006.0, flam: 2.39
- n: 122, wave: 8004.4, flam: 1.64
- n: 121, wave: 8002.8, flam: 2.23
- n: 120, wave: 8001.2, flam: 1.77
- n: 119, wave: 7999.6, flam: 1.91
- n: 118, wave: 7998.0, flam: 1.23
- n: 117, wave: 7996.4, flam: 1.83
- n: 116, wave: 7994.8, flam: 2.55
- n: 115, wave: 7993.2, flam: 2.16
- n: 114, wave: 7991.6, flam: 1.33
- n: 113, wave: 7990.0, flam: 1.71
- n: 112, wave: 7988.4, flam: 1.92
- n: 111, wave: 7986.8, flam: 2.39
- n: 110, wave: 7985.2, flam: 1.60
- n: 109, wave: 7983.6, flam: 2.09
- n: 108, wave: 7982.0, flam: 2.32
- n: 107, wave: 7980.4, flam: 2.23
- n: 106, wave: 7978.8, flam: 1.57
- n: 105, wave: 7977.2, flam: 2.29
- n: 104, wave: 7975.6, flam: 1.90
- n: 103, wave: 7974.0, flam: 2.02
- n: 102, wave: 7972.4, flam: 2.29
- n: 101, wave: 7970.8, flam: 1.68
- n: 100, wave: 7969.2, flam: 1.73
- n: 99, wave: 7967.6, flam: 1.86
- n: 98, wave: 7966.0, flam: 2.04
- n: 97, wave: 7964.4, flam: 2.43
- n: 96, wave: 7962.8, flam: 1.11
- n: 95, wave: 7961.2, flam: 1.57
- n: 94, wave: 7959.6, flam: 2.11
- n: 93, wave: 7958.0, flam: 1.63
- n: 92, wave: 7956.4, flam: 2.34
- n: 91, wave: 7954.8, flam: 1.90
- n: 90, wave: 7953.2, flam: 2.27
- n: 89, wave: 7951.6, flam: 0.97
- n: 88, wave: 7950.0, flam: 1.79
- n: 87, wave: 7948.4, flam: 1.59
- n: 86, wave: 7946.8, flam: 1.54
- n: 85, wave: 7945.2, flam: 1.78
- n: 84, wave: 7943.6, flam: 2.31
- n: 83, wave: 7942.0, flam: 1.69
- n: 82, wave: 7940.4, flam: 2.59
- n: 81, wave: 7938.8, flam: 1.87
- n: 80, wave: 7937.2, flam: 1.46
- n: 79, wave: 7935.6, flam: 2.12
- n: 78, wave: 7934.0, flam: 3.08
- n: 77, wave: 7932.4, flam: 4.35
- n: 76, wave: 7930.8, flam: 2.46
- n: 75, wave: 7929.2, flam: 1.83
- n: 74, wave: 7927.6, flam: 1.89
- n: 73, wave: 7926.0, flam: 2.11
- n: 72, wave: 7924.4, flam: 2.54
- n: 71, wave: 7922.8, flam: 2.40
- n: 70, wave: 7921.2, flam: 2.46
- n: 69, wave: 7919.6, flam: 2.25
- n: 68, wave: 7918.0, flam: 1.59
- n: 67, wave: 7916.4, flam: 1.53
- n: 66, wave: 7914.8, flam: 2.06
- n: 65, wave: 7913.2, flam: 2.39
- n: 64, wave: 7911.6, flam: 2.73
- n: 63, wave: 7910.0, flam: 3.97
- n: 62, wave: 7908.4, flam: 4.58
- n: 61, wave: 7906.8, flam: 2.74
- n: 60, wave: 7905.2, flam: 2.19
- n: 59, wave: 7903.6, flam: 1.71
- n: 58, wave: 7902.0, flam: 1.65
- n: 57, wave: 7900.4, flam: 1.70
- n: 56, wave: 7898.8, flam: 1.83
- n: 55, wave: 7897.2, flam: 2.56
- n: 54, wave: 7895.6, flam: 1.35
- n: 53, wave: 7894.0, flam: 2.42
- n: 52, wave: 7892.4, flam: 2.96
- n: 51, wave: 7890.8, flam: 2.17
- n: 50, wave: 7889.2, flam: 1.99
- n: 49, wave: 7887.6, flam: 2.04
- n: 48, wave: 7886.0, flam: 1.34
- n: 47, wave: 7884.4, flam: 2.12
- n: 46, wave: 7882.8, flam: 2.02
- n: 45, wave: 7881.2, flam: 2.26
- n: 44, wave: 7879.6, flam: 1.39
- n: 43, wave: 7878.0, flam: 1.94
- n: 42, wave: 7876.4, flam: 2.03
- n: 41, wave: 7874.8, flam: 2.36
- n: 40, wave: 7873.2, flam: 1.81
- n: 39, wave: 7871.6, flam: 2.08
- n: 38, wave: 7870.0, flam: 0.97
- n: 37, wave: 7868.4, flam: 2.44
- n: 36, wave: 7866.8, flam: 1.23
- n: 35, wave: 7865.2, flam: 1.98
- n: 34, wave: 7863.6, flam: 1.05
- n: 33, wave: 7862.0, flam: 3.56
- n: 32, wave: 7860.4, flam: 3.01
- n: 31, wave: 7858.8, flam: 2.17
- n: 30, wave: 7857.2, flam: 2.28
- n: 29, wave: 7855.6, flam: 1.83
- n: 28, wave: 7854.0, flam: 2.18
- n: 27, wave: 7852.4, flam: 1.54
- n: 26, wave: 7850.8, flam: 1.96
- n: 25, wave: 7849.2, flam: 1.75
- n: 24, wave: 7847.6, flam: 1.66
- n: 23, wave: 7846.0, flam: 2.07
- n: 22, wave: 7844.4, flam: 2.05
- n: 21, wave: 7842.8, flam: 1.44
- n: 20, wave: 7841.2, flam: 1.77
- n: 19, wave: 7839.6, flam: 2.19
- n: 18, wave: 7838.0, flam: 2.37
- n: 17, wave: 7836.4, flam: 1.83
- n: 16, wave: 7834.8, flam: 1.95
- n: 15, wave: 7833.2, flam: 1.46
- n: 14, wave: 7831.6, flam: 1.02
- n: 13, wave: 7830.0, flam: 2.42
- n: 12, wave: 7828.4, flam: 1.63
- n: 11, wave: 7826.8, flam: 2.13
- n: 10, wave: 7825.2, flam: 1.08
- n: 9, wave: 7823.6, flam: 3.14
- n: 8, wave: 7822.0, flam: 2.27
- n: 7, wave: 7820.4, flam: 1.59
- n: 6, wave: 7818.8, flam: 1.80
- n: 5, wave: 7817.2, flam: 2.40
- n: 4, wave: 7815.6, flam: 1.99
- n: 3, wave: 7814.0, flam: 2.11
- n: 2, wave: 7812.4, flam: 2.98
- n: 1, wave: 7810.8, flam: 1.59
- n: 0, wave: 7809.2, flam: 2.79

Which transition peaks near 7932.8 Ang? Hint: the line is [N II]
